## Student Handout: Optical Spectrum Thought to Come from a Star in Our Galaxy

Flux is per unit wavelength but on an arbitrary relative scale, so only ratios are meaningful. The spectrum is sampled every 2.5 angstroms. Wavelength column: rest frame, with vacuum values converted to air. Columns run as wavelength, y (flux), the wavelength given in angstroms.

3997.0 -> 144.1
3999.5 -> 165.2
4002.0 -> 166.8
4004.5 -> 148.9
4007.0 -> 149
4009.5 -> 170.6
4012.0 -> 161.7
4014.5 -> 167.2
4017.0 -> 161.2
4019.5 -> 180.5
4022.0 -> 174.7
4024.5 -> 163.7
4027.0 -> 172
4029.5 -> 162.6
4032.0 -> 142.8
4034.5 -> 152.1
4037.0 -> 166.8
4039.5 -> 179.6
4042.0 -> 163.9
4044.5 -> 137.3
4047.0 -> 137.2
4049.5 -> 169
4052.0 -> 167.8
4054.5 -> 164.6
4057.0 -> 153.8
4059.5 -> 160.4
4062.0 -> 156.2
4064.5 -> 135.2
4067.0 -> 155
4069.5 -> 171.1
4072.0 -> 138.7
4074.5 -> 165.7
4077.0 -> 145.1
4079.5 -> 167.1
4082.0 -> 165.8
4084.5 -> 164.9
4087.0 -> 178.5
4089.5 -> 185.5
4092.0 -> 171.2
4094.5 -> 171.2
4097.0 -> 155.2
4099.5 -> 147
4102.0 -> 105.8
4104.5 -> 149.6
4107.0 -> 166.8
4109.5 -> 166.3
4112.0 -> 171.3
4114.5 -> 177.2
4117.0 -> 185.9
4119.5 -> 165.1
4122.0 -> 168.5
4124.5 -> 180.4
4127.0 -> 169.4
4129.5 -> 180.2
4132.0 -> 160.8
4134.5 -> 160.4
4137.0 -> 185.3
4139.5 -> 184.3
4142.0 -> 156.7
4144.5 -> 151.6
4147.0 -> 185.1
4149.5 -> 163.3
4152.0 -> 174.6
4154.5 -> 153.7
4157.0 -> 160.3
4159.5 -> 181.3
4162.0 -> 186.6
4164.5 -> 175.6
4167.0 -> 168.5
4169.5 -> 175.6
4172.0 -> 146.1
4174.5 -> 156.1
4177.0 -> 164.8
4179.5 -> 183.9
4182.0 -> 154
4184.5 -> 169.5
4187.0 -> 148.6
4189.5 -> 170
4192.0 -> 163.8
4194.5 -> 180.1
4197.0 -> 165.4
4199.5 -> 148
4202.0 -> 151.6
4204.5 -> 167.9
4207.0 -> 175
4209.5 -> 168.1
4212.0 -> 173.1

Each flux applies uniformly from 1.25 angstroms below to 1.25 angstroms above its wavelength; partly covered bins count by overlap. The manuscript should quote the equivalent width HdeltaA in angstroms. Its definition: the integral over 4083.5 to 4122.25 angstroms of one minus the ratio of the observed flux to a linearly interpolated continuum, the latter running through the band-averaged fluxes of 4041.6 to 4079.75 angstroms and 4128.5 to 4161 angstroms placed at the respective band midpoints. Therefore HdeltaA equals -0.5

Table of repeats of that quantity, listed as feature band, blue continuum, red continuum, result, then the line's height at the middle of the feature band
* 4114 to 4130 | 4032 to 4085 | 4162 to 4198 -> -1.2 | 162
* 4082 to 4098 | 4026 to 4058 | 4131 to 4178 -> -0.8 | 163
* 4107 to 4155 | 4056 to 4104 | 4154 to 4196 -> -2.4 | 163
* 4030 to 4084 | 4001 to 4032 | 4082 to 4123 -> 2.3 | 164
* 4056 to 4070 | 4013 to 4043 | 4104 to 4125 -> 1.1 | 168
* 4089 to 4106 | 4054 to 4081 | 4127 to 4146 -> 0.8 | 161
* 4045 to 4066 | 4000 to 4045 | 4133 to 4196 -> 1.2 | 164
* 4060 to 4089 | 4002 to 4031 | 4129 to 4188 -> 1.2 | 166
